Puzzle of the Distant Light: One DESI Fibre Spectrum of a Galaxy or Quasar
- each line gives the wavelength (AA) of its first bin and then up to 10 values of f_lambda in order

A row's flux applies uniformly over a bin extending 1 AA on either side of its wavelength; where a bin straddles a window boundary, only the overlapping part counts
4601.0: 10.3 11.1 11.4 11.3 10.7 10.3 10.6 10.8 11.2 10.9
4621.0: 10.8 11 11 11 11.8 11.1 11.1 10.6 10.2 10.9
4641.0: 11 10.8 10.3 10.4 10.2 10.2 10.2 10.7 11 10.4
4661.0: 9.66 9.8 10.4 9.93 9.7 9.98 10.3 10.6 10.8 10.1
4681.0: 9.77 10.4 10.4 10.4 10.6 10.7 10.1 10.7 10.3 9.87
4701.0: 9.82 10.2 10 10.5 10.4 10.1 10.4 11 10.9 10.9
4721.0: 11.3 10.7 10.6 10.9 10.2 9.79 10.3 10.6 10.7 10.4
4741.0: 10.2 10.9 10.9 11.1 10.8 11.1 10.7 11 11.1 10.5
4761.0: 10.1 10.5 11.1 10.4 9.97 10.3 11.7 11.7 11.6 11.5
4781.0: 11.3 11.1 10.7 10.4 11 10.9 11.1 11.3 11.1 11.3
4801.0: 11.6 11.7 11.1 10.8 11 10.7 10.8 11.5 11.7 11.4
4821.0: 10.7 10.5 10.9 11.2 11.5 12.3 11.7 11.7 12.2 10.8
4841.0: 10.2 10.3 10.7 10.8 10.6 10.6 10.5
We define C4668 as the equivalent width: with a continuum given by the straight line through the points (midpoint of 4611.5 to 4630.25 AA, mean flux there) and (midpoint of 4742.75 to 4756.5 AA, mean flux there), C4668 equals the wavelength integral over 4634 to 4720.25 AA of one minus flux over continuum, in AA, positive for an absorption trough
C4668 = 4.7 AA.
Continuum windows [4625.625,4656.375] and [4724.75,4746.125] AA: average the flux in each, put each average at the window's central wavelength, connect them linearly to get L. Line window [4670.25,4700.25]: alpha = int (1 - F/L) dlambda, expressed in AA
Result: 0.78 AA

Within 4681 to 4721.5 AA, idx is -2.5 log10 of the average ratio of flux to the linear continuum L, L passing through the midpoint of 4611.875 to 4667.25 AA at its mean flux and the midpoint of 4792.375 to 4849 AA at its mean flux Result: 0.041 mag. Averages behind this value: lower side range 10.7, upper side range 11.2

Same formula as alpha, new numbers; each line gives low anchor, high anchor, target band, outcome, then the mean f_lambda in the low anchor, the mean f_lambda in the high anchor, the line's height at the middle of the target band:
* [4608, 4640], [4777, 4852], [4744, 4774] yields 0.8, 10.9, 11.1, 11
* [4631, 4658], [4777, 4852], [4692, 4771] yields 2.4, 10.6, 11.1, 10.9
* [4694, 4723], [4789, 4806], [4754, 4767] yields 0.3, 10.5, 11.2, 10.9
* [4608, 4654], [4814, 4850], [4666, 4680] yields 0.8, 10.7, 11.1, 10.8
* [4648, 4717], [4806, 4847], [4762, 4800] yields -0.5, 10.3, 11.1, 10.9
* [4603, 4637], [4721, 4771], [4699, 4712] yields 0.7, 11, 10.6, 10.7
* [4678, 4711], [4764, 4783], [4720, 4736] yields 0.1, 10.3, 11.1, 10.6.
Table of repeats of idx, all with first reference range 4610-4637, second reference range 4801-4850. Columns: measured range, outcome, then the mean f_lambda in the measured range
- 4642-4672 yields 0.072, 10.2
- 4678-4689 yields 0.074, 10.2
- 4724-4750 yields 0.047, 10.6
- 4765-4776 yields 0.023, 10.8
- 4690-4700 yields 0.067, 10.3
